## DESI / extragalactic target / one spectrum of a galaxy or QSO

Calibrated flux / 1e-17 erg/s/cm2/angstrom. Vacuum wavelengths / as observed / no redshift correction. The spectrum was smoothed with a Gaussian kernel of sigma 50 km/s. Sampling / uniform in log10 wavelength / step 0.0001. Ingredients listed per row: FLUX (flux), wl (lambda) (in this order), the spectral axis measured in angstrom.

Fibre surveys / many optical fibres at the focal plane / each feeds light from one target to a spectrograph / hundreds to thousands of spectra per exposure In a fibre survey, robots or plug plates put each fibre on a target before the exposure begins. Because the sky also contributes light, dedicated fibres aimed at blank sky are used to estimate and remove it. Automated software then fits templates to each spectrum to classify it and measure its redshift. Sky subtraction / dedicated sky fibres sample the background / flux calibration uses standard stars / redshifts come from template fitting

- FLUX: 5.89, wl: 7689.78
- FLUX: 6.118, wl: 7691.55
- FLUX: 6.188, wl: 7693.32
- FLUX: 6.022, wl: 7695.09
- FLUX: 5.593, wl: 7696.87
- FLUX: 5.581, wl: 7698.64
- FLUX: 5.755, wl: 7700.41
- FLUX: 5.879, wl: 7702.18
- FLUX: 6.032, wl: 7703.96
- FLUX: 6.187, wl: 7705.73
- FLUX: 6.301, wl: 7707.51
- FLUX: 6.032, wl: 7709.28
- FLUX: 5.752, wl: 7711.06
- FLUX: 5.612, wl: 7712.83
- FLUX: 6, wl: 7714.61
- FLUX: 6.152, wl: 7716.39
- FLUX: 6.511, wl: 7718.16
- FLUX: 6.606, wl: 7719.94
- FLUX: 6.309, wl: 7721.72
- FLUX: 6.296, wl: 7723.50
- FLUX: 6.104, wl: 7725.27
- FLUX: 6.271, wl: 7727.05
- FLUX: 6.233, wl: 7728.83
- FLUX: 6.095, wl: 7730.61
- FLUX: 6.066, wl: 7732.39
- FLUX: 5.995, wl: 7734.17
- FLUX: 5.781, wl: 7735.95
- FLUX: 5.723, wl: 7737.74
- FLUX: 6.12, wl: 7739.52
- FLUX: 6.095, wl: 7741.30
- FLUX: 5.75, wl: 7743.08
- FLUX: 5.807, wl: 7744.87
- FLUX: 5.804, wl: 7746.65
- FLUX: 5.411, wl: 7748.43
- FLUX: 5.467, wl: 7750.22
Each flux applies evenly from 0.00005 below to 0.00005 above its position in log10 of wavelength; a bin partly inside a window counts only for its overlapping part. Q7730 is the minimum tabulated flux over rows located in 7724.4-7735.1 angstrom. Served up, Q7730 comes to 5.995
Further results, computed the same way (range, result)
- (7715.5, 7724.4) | 6.152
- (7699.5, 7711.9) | 5.752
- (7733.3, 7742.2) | 5.723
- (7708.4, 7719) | 5.612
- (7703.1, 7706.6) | 6.032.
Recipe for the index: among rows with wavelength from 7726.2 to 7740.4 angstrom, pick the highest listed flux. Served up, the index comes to 6.271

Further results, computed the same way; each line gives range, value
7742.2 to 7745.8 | 5.807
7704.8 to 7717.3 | 6.301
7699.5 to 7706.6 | 6.187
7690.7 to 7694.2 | 6.188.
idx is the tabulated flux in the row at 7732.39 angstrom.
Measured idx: 6.066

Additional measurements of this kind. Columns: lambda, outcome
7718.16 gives 6.511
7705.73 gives 6.187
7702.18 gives 5.879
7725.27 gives 6.104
